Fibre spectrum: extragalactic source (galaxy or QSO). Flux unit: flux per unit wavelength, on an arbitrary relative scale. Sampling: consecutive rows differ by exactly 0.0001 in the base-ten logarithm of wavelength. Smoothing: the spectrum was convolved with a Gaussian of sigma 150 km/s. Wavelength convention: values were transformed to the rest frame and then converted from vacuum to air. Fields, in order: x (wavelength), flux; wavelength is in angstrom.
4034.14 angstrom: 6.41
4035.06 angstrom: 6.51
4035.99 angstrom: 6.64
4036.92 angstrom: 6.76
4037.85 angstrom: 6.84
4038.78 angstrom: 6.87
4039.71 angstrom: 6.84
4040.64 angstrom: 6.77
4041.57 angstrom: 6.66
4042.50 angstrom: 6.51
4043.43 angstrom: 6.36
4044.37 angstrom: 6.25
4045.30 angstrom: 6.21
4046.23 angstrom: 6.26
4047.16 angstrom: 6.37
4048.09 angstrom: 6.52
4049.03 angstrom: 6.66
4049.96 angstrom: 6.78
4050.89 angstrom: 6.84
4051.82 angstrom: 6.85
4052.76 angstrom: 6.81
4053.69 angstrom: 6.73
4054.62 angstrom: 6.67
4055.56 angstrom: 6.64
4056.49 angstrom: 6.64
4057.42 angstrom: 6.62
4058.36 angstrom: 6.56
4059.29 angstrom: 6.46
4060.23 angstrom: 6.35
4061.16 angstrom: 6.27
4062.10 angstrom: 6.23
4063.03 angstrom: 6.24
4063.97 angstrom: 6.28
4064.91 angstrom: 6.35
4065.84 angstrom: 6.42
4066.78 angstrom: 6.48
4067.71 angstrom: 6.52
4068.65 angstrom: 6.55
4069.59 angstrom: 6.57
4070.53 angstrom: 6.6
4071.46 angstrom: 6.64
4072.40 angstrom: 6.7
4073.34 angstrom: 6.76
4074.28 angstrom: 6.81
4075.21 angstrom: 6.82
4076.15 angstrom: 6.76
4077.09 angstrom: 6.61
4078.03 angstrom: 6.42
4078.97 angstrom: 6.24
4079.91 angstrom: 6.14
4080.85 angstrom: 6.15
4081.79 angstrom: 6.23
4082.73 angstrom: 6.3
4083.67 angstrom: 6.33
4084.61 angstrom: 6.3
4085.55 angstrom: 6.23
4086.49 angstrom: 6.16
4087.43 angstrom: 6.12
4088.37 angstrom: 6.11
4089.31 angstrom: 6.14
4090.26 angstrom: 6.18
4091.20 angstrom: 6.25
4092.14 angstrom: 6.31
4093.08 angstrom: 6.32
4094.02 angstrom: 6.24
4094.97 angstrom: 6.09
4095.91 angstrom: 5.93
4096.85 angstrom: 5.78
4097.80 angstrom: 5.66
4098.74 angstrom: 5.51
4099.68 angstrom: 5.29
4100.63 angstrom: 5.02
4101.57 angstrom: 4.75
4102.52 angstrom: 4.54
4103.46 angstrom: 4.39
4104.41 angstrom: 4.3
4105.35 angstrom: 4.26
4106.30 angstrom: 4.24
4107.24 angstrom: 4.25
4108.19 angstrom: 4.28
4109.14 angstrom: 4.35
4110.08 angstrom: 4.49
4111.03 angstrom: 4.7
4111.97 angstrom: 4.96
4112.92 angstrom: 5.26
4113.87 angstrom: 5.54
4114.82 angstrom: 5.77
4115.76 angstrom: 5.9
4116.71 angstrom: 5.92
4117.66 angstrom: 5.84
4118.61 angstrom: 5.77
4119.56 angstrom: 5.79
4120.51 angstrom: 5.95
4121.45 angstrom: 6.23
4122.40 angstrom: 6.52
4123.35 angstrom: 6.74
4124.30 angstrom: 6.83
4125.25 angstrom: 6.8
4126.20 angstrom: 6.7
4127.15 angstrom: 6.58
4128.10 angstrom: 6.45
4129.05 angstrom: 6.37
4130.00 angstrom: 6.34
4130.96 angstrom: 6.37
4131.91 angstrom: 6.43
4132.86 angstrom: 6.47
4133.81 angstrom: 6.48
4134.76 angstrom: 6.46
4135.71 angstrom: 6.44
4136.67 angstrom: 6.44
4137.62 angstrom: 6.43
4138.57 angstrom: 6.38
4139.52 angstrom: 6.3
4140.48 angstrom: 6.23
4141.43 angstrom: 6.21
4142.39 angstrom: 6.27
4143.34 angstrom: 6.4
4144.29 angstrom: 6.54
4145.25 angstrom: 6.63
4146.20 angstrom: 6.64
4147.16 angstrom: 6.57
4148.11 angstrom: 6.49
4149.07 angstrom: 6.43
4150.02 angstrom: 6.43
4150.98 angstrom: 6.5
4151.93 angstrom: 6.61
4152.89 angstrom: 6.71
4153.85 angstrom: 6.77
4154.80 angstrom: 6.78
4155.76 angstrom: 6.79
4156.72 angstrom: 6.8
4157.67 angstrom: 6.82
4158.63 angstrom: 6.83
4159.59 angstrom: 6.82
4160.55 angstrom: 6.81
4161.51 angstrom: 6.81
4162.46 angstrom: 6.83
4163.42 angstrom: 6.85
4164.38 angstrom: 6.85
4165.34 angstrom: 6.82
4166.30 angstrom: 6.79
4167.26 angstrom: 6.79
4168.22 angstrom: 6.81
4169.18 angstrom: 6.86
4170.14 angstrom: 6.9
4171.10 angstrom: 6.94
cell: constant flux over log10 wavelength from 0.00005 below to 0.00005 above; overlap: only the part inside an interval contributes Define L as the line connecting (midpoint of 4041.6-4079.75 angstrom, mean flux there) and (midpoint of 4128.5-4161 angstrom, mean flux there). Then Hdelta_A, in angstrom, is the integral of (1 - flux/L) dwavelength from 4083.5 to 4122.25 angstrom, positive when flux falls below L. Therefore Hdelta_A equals 6.1 angstrom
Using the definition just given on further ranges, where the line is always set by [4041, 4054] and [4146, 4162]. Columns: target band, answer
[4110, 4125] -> 1.87 angstrom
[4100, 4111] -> 3.59 angstrom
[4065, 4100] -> 1.62 angstrom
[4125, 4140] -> 0.45 angstrom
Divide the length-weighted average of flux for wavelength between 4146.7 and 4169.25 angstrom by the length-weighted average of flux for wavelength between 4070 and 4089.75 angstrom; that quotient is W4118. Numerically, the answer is 1.0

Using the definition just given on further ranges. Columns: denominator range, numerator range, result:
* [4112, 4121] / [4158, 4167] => 1.19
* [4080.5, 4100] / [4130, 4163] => 1.08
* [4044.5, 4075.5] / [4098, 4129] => 0.83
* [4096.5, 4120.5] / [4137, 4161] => 1.29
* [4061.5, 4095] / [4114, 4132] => 0.98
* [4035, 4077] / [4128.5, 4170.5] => 1.00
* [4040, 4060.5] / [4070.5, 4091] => 0.97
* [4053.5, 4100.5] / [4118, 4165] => 1.03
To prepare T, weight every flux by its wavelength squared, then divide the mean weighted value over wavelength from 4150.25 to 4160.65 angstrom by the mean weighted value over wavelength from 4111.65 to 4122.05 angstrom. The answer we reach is 1.20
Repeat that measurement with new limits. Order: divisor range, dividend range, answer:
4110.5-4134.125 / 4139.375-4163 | 1.10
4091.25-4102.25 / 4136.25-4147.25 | 1.15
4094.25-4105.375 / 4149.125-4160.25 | 1.33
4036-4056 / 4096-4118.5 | 0.78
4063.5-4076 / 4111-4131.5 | 0.95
